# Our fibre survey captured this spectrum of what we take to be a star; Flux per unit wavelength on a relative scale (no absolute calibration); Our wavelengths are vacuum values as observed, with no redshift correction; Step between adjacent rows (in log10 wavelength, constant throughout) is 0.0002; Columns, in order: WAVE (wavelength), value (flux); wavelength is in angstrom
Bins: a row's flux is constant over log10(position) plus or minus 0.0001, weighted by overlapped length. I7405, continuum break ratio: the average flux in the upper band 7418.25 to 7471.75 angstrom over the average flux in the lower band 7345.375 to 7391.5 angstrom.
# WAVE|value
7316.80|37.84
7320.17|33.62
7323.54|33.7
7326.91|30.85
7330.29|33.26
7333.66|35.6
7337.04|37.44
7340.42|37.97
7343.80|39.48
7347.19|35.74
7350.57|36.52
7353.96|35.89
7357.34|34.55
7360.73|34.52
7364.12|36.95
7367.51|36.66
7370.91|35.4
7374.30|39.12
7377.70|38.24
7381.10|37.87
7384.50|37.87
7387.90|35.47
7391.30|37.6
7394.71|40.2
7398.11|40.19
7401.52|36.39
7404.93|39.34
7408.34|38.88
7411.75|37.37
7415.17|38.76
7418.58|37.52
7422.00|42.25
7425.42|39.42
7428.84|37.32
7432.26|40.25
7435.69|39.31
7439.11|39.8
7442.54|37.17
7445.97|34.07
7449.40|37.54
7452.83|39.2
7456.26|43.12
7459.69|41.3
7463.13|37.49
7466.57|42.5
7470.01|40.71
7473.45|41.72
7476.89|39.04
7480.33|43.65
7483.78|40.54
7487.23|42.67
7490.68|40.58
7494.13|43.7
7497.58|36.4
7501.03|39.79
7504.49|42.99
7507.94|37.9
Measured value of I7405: 1.1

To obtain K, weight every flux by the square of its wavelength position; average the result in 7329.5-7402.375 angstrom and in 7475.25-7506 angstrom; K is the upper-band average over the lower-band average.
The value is 1.15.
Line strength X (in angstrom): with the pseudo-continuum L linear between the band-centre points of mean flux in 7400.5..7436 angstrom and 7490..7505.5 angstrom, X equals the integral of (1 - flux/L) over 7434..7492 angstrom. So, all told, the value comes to -0.3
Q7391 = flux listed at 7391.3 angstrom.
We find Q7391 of 37.6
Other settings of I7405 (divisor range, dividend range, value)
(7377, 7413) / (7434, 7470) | 1.03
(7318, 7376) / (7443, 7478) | 1.11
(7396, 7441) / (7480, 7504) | 1.05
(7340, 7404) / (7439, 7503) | 1.08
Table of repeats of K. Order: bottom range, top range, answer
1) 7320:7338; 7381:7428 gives 1.16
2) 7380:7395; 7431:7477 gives 1.07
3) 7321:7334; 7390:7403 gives 1.19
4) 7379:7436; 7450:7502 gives 1.08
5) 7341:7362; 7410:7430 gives 1.09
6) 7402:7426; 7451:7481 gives 1.06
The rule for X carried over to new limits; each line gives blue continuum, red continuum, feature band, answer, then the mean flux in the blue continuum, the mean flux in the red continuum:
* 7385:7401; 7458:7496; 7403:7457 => 1.1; 38.2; 41.2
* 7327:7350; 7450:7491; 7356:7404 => 0.5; 36.2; 41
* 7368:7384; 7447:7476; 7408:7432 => 0.1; 37.6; 40.3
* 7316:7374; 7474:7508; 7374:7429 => -1.1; 35.7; 40.9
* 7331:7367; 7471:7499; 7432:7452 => 0.8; 36.4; 41.1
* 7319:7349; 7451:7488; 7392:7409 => -0.4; 35.3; 41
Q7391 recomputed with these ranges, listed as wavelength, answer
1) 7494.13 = 43.7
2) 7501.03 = 39.79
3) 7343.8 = 39.48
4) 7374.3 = 39.12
